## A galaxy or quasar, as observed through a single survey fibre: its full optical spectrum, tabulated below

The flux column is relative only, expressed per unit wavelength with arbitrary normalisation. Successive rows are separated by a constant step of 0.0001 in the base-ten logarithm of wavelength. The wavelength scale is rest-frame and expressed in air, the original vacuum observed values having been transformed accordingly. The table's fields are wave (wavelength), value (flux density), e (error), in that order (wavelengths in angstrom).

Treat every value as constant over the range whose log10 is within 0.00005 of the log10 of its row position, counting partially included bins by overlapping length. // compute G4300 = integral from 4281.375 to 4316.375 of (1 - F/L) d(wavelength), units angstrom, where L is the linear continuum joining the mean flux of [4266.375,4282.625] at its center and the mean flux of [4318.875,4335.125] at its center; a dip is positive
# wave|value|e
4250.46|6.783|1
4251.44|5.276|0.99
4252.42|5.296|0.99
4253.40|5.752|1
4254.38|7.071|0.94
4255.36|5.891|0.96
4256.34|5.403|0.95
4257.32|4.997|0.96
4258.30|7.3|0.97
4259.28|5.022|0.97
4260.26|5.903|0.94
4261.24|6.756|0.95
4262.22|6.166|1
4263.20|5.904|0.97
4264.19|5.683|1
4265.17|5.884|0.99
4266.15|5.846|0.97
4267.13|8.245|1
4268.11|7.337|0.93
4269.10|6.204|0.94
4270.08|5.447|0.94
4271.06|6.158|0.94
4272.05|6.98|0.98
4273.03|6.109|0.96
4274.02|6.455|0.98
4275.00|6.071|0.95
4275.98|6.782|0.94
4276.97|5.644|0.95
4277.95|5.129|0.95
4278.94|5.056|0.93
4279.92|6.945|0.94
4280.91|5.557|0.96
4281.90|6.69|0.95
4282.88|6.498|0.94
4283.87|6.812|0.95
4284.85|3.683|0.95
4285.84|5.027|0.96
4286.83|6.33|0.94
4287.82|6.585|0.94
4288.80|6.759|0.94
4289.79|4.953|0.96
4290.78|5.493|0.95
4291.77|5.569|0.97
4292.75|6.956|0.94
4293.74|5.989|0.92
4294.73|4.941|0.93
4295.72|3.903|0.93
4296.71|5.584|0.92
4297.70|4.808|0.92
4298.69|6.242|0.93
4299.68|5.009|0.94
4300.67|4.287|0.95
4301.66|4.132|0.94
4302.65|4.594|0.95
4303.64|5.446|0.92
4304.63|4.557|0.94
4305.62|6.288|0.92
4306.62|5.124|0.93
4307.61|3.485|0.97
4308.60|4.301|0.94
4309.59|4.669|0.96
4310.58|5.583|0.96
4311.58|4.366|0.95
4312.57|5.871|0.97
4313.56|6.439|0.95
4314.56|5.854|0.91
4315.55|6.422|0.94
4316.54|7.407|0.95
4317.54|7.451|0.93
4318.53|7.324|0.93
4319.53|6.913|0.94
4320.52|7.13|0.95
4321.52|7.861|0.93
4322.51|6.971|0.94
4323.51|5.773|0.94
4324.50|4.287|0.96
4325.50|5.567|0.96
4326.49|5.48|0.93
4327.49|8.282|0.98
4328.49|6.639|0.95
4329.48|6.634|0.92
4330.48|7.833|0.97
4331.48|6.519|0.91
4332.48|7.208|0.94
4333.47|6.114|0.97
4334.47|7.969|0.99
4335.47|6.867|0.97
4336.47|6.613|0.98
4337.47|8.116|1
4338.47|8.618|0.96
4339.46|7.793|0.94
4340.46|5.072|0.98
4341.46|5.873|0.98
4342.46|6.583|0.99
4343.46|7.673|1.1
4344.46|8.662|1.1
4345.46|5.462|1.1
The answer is 5.71 angstrom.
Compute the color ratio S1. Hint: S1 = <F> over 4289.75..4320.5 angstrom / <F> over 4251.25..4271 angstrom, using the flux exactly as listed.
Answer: 0.9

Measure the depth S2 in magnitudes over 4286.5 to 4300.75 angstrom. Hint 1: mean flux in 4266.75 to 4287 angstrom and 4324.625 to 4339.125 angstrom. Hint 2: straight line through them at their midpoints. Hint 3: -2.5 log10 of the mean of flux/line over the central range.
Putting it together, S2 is 0.14 mag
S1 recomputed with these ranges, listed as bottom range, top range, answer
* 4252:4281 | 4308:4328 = 1.01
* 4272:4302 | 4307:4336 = 1.11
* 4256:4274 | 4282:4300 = 0.91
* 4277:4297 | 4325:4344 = 1.21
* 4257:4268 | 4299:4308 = 0.77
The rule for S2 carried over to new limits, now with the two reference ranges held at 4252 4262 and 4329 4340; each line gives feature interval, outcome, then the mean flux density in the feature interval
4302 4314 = 0.33 mag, 5.04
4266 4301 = 0.09 mag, 5.9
